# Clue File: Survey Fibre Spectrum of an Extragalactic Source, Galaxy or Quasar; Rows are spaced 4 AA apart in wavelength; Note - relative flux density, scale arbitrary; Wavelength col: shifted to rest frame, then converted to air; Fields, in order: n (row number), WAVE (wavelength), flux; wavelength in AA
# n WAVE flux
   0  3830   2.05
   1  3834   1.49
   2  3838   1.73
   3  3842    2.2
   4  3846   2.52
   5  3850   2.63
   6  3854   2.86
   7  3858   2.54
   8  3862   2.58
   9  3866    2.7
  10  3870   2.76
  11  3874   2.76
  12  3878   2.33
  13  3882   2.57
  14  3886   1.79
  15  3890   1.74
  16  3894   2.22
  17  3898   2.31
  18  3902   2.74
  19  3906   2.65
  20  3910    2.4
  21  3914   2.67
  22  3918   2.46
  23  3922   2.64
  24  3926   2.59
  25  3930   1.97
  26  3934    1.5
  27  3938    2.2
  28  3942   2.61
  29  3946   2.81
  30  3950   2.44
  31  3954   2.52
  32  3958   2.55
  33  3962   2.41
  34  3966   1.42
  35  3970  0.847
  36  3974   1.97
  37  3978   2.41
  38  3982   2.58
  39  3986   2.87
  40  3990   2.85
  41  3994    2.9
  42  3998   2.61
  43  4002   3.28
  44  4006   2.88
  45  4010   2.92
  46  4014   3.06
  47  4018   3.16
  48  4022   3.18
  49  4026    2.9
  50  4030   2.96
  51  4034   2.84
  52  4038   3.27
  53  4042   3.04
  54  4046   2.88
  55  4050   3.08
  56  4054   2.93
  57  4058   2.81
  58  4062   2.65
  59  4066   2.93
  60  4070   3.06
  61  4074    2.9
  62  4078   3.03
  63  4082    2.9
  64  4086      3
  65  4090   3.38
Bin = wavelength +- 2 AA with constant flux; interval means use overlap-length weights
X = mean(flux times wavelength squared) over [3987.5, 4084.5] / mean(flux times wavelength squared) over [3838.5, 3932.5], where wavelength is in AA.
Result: 1.3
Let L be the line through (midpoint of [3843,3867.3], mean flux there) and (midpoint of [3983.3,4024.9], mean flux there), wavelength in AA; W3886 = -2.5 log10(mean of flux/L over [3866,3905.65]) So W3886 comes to 0.129 mag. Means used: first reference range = 2.62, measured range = 2.39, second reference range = 2.96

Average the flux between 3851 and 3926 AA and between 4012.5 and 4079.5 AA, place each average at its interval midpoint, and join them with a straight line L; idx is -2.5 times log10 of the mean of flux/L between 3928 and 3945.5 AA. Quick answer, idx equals 0.23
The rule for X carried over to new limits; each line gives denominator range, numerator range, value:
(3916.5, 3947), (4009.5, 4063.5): 1.35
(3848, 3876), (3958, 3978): 0.72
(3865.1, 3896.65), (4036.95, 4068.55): 1.37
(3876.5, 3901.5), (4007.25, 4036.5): 1.47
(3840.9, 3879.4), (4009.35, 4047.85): 1.27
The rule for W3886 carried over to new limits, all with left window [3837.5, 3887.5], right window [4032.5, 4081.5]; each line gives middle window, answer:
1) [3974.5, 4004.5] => 0.02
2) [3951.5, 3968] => 0.21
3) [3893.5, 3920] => 0.04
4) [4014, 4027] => -0.08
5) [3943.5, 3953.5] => 0.03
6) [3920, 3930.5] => 0.07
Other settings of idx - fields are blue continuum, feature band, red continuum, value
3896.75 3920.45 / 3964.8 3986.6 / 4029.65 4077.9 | 0.35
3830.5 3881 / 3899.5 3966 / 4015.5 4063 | 0.10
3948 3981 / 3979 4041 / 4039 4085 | -0.19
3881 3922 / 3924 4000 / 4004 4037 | 0.16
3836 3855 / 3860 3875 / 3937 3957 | -0.13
